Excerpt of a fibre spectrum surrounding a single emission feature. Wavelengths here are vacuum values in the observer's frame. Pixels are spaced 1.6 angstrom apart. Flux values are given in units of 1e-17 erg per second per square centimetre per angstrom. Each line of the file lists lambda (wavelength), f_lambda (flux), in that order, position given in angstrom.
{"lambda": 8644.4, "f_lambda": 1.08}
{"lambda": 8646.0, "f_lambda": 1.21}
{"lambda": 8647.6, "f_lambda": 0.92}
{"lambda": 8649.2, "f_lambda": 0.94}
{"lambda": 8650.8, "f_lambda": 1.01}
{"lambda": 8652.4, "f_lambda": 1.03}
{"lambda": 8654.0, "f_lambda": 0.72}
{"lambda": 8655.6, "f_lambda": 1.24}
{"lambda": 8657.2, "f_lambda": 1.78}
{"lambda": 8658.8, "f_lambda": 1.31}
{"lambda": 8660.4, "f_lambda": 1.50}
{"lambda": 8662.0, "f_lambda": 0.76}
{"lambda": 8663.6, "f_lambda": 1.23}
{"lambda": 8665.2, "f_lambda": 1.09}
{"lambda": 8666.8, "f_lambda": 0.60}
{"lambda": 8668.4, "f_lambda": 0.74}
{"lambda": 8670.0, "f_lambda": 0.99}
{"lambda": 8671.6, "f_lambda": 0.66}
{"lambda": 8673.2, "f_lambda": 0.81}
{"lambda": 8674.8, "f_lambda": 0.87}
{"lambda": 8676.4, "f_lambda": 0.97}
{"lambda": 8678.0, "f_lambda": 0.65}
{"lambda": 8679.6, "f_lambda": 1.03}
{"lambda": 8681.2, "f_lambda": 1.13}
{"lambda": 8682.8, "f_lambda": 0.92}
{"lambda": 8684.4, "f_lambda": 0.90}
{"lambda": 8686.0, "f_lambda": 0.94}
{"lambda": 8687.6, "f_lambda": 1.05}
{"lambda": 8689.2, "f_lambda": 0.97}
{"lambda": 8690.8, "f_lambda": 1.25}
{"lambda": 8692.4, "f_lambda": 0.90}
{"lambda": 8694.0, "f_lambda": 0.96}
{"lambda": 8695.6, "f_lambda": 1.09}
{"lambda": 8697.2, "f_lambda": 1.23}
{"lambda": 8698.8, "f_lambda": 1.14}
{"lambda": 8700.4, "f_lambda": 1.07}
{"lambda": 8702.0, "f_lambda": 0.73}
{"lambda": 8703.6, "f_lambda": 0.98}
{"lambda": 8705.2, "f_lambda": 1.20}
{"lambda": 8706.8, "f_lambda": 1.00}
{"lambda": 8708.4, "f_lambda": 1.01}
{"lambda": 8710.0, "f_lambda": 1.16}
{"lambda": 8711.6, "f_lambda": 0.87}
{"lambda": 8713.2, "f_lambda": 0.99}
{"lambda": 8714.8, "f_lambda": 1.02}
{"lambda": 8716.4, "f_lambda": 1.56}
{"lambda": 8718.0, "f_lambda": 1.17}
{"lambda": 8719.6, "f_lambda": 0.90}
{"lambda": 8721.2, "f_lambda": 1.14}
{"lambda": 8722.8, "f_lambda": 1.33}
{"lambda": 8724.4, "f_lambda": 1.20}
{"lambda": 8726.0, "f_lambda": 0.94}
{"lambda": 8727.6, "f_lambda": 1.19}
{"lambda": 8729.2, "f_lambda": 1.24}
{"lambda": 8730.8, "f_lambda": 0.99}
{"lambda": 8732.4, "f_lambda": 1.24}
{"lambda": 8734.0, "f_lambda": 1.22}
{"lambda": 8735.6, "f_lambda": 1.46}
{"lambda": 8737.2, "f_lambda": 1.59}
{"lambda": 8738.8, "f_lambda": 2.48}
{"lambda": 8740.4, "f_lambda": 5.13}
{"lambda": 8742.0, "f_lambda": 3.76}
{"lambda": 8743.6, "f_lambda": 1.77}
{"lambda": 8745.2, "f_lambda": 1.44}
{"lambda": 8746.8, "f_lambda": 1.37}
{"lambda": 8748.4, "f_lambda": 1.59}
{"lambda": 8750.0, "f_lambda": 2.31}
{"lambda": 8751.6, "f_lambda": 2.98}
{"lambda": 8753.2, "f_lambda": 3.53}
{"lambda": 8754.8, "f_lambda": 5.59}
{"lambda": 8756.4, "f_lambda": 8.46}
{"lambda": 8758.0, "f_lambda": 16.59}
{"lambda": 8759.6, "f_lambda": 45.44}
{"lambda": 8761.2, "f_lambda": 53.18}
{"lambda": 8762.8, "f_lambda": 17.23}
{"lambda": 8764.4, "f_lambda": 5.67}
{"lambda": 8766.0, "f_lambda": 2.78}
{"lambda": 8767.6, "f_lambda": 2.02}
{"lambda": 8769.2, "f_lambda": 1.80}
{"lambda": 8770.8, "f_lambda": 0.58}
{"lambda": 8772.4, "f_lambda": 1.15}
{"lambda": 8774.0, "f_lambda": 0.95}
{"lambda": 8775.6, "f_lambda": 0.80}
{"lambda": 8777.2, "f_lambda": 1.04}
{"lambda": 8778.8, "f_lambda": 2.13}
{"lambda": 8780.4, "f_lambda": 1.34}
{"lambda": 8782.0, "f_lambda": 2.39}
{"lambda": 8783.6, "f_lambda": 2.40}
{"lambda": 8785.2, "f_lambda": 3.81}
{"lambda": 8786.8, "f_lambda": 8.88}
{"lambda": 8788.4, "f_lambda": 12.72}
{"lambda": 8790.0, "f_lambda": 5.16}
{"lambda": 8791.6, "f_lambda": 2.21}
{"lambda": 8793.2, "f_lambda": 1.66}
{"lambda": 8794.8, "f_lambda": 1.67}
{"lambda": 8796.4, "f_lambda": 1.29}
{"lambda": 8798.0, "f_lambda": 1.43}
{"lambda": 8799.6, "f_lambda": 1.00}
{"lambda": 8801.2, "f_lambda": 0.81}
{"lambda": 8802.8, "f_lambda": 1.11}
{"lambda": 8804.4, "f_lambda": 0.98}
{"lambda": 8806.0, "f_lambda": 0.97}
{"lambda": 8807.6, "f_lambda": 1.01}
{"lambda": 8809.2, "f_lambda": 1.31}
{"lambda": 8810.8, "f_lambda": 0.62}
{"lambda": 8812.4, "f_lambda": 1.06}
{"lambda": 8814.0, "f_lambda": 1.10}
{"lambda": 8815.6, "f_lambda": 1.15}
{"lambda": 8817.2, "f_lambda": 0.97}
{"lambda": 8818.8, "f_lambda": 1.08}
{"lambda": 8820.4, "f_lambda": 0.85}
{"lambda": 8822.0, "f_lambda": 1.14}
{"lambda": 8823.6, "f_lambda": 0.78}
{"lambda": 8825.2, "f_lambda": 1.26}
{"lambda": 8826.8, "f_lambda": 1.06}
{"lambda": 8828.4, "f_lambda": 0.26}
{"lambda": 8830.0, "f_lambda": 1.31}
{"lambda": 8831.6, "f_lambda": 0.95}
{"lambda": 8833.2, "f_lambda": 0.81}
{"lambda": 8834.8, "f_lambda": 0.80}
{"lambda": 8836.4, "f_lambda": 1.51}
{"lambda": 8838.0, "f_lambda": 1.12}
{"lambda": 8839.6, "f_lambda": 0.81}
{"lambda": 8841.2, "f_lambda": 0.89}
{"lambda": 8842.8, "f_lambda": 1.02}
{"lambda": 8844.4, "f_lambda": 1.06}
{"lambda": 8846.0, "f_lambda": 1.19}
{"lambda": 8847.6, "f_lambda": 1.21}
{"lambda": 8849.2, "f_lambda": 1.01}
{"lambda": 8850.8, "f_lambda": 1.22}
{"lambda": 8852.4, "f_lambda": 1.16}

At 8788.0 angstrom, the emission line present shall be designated [N II] 6583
